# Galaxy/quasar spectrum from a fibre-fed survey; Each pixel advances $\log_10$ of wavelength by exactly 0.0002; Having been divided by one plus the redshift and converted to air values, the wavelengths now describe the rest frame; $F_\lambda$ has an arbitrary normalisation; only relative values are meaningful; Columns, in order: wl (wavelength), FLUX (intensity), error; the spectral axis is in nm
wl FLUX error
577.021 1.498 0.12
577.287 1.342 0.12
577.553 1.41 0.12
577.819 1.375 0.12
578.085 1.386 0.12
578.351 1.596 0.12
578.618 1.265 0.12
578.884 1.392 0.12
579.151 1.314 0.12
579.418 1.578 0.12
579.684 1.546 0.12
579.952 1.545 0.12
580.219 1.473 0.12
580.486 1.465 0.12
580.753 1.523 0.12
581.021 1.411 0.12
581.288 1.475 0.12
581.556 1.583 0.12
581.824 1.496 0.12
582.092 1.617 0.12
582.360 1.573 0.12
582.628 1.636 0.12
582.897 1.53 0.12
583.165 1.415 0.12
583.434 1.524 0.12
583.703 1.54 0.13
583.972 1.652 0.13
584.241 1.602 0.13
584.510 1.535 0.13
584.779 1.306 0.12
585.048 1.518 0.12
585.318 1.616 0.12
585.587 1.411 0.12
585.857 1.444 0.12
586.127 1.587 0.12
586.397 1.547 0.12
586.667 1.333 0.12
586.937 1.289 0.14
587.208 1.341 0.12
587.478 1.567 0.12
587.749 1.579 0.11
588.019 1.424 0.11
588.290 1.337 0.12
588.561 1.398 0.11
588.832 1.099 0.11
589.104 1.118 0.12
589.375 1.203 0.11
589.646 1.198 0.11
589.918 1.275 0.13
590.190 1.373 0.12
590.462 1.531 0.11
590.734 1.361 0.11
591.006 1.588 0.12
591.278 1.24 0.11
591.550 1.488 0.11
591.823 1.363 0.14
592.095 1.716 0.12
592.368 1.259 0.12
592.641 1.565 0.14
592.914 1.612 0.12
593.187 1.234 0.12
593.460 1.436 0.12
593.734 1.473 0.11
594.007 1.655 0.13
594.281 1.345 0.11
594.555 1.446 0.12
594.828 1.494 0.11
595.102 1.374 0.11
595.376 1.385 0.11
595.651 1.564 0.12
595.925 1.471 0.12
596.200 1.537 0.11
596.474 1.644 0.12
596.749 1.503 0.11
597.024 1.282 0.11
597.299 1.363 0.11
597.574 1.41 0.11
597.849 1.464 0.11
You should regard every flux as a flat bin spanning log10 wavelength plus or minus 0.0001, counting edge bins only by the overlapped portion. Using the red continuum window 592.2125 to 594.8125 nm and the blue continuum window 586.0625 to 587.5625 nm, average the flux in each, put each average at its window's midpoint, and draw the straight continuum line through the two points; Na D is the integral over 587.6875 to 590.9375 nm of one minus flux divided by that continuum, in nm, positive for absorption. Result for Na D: 0.26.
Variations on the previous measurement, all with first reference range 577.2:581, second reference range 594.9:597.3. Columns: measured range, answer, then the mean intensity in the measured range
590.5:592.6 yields 0.025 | 1.44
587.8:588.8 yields 0.056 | 1.37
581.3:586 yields -0.255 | 1.53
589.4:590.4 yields 0.113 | 1.29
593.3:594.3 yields -0.018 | 1.49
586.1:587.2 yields 0.030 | 1.41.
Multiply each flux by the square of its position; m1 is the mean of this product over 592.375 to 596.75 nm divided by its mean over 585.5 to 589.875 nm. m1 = 1.11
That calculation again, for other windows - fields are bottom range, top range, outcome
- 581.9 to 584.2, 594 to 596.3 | 0.98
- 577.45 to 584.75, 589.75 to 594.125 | 1.00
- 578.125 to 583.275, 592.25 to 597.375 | 1.02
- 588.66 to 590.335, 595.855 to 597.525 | 1.23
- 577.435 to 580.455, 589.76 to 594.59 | 1.04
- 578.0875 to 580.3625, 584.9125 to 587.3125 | 1.02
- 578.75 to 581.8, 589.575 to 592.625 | 0.99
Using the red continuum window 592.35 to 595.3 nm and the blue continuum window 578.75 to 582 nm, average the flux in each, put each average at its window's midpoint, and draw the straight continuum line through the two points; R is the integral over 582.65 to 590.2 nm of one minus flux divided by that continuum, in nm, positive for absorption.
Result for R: 0.24 nm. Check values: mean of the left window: 1.49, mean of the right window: 1.45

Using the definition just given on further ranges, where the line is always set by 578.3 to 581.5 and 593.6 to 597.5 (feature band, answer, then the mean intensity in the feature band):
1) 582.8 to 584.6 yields -0.096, 1.54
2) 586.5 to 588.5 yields 0.073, 1.41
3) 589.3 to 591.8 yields 0.170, 1.37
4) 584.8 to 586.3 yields -0.036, 1.5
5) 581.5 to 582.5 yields -0.069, 1.57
